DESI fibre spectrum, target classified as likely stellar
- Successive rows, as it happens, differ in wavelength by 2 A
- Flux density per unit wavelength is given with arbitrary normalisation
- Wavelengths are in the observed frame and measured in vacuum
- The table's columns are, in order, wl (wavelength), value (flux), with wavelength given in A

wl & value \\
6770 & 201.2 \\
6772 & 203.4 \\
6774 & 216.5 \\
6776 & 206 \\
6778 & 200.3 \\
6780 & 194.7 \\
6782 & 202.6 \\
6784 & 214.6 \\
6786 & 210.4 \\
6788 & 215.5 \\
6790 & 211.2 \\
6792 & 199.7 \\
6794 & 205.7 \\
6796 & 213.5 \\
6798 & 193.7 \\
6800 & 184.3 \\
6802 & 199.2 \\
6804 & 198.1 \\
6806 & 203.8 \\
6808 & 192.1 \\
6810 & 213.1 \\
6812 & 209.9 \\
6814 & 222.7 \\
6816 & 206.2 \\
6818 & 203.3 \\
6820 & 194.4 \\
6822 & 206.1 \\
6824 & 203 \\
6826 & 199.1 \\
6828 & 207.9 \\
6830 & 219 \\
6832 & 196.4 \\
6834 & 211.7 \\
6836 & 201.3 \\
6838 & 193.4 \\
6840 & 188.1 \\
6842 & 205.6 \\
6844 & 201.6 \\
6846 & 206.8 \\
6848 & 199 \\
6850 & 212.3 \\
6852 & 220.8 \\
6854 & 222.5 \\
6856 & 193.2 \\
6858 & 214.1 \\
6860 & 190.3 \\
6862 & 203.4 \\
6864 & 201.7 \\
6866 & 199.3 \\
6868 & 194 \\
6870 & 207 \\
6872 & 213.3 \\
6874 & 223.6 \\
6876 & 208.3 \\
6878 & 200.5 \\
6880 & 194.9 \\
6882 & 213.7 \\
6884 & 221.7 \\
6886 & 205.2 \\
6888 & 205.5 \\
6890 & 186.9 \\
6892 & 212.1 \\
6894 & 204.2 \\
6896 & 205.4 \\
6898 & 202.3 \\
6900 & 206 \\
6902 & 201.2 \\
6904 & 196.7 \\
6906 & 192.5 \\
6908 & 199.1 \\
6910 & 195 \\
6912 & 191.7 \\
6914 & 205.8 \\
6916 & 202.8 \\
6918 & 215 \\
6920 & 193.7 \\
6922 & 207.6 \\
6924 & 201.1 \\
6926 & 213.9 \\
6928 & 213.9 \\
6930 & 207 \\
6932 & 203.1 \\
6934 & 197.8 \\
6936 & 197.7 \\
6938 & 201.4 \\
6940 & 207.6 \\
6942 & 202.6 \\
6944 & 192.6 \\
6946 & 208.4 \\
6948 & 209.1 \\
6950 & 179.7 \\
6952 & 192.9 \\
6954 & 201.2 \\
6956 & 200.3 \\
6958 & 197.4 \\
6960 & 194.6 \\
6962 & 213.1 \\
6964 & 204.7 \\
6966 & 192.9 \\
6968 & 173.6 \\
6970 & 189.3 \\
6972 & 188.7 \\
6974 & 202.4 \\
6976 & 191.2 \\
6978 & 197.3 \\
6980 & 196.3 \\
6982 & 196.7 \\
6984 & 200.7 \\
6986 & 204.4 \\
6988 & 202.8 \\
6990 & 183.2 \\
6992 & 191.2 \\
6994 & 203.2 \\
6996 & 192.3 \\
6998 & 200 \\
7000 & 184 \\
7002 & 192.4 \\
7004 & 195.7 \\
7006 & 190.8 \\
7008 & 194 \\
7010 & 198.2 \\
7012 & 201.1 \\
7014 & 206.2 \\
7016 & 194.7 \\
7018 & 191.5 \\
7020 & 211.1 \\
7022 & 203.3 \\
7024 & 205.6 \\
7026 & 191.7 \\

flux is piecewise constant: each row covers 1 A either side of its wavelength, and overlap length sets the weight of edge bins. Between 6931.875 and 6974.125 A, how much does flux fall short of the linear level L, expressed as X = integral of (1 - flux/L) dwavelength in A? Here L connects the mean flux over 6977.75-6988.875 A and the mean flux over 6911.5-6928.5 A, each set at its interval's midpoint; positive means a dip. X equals 1.0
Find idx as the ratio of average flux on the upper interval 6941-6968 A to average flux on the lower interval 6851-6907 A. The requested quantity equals 0.97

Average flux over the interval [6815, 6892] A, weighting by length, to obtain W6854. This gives 205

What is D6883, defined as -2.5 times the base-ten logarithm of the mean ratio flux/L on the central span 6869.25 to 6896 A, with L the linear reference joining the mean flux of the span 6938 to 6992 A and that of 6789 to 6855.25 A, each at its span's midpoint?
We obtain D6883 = -0.03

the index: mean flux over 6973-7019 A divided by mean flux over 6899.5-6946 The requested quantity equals 1.0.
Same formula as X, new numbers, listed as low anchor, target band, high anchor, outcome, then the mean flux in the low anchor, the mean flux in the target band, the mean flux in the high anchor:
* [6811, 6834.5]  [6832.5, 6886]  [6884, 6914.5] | -0.4 A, 207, 205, 201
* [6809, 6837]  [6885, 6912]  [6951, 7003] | 0.1 A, 207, 201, 196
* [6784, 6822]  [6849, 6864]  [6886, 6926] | -0.3 A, 205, 208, 202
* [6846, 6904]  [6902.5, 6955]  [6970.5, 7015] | 0.0 A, 206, 201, 196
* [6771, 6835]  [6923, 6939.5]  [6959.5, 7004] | -0.5 A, 205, 205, 195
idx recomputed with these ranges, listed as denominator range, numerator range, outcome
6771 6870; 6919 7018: 0.97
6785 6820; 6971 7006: 0.95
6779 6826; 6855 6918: 1.00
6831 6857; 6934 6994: 0.97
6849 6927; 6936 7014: 0.96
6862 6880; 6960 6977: 0.95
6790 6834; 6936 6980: 0.97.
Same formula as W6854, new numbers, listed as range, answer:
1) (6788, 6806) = 202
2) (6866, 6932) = 204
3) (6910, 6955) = 202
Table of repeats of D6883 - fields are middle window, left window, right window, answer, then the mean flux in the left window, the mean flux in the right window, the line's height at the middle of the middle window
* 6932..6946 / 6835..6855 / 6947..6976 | -0.02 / 205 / 196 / 197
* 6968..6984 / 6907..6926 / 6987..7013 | 0.02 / 202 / 195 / 197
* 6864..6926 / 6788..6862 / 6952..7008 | -0.02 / 204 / 195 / 200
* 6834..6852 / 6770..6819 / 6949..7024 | 0.00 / 205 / 196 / 203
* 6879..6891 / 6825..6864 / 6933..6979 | -0.01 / 204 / 197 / 202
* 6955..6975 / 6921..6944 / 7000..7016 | 0.03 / 204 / 196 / 201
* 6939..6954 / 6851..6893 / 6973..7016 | 0.01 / 206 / 196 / 200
